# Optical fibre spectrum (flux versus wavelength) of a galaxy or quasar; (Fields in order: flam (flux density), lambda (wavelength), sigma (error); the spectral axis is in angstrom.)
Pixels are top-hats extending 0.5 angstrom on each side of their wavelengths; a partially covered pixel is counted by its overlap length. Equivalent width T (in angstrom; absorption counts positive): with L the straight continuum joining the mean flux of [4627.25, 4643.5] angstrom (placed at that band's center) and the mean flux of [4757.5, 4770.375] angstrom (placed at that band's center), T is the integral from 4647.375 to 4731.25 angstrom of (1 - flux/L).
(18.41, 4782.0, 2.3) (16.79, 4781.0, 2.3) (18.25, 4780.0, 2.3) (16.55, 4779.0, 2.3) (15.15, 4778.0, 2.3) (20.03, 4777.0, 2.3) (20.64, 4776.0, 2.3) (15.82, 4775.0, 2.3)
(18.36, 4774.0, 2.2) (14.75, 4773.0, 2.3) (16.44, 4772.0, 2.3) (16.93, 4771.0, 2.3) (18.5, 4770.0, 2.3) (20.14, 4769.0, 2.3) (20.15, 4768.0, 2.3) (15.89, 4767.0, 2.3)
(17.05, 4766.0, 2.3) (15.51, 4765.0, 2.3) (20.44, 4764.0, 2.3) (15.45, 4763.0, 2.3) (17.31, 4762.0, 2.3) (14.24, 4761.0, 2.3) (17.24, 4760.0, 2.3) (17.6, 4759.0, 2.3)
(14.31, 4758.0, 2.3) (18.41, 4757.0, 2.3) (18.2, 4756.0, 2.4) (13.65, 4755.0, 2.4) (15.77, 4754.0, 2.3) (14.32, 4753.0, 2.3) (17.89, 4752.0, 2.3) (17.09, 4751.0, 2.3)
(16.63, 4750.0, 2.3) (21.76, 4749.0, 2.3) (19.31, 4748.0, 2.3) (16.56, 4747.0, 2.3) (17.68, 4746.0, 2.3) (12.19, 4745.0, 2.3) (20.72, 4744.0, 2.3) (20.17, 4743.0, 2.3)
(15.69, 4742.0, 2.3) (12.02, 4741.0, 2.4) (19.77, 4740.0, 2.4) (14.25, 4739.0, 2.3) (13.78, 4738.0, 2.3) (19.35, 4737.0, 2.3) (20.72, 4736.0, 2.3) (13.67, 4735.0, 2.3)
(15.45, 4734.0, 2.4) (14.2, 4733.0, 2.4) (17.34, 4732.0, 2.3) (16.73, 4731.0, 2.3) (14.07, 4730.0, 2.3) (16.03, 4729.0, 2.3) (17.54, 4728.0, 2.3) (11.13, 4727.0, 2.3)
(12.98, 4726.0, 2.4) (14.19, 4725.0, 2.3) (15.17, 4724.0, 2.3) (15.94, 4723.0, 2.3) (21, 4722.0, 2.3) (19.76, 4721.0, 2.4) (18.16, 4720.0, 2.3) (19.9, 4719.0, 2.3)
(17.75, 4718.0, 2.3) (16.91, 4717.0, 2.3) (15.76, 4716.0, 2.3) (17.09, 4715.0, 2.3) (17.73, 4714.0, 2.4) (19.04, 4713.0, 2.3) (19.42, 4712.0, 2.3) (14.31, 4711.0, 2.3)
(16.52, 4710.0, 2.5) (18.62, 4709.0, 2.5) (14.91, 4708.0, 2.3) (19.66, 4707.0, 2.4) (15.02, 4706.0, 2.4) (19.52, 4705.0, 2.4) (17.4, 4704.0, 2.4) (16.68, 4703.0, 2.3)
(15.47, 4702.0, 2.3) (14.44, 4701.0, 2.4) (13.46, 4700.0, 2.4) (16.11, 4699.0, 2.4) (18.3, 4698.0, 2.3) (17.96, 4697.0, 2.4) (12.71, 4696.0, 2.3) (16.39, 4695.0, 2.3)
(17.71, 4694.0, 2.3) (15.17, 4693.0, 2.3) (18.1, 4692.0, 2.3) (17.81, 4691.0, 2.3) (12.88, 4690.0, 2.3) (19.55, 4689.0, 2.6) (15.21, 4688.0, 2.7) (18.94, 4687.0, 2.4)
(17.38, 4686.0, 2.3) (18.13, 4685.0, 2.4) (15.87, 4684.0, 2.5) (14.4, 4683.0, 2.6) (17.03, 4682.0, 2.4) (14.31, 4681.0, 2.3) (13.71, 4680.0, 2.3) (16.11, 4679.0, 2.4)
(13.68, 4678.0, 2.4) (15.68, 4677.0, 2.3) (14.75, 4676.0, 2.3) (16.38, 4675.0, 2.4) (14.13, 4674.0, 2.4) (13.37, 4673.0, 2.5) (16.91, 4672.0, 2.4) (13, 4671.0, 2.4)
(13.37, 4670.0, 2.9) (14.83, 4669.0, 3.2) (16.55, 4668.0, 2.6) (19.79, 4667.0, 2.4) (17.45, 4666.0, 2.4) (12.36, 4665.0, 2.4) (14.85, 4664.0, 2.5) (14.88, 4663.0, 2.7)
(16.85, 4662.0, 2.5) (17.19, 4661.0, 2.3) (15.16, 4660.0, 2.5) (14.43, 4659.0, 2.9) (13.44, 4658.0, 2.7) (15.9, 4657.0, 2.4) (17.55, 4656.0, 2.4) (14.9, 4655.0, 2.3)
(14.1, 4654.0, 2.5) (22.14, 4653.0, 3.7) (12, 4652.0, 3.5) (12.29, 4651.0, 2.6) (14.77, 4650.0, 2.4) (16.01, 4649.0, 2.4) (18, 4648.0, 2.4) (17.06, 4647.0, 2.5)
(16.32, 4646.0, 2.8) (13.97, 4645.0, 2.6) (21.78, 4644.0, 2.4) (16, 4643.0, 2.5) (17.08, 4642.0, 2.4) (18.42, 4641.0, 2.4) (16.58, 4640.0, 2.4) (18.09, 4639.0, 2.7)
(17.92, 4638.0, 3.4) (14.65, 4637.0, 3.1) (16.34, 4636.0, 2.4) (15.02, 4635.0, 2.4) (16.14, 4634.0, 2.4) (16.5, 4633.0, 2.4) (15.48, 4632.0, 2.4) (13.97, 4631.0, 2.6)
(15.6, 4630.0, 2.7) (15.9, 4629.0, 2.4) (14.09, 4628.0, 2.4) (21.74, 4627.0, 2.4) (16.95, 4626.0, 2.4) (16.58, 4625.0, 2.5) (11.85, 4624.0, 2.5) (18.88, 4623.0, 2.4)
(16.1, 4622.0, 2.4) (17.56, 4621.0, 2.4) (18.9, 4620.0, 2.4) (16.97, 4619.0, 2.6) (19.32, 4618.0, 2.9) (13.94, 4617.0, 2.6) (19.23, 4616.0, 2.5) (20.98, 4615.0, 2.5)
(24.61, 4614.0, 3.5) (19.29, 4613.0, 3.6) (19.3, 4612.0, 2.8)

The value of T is 2.6 angstrom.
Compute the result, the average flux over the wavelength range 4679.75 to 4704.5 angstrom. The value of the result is 16.2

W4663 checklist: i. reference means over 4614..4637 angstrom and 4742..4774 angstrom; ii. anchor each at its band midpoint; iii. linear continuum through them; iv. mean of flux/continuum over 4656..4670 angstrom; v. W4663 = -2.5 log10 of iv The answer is 0.09 mag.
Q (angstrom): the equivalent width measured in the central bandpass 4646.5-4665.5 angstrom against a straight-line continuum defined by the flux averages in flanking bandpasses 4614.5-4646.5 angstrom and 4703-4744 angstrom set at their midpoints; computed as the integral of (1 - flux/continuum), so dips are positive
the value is 1.5 angstrom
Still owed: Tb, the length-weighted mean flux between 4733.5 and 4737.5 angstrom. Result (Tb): 17.3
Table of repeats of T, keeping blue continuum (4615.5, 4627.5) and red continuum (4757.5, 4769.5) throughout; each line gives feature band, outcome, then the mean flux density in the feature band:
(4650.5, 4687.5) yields 3.8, 15.5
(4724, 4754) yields 1.5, 16.3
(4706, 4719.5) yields -0.2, 17.4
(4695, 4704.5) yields 0.7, 15.9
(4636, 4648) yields 0.1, 17.1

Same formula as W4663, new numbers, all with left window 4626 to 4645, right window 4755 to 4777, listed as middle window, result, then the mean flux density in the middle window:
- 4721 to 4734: 0.09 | 15.7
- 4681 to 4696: 0.02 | 16.5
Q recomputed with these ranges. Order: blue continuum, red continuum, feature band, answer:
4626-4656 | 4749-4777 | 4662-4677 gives 1.15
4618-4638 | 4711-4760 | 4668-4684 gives 1.63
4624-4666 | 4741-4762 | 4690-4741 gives 0.13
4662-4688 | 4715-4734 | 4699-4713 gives -0.51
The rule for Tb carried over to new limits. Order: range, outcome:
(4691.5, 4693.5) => 16.6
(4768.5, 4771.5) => 18.5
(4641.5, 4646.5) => 17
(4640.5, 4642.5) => 17.8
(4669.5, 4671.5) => 13.2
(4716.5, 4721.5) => 18.5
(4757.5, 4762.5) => 16.1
